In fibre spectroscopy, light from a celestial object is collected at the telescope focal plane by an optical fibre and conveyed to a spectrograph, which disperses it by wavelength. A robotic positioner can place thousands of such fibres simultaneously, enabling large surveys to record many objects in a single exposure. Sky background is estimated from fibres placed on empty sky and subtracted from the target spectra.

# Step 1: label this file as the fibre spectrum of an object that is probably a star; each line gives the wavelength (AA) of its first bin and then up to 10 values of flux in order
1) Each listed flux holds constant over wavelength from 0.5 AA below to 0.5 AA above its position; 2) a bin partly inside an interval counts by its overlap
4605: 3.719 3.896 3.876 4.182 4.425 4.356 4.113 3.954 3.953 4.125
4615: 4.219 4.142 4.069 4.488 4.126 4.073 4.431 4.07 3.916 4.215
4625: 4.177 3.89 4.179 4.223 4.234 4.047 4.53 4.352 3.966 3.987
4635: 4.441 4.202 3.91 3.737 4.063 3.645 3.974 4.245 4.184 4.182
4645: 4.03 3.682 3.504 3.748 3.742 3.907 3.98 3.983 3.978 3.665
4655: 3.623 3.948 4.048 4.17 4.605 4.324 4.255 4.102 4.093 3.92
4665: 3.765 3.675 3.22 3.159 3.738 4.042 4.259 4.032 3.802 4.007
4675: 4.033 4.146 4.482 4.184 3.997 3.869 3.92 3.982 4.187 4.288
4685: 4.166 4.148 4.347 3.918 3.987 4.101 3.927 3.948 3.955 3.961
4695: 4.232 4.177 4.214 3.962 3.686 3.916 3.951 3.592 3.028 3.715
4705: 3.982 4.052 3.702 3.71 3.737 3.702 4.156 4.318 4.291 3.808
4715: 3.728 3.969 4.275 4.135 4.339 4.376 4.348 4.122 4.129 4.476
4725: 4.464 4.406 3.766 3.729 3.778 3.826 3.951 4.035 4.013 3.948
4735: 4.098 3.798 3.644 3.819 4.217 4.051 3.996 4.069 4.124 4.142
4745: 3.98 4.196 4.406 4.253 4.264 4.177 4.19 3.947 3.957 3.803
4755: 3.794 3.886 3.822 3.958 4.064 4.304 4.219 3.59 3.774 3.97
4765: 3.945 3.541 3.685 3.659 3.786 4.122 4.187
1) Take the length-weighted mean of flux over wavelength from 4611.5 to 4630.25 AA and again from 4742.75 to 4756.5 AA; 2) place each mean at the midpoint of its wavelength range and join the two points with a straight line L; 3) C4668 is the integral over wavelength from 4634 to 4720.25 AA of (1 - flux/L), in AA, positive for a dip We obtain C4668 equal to 2.9 AA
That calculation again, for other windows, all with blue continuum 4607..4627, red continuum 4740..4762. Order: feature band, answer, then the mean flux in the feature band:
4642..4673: 1.5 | 3.92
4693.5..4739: 1.1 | 3.98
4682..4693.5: 0.1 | 4.08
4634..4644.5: 0.2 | 4.05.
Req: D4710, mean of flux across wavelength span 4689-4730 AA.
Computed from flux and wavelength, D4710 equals 3.99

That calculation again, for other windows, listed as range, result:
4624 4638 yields 4.15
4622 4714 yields 3.99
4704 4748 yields 4.04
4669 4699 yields 4.07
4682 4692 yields 4.1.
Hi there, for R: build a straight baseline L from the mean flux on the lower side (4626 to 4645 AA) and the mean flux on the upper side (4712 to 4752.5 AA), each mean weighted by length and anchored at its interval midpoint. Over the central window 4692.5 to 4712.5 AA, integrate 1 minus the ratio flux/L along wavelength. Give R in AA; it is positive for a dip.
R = 1.00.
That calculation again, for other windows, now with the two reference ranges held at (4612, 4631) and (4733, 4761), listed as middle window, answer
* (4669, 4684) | 0.1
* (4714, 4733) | -0.2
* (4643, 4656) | 0.9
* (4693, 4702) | 0.2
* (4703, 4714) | 0.5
